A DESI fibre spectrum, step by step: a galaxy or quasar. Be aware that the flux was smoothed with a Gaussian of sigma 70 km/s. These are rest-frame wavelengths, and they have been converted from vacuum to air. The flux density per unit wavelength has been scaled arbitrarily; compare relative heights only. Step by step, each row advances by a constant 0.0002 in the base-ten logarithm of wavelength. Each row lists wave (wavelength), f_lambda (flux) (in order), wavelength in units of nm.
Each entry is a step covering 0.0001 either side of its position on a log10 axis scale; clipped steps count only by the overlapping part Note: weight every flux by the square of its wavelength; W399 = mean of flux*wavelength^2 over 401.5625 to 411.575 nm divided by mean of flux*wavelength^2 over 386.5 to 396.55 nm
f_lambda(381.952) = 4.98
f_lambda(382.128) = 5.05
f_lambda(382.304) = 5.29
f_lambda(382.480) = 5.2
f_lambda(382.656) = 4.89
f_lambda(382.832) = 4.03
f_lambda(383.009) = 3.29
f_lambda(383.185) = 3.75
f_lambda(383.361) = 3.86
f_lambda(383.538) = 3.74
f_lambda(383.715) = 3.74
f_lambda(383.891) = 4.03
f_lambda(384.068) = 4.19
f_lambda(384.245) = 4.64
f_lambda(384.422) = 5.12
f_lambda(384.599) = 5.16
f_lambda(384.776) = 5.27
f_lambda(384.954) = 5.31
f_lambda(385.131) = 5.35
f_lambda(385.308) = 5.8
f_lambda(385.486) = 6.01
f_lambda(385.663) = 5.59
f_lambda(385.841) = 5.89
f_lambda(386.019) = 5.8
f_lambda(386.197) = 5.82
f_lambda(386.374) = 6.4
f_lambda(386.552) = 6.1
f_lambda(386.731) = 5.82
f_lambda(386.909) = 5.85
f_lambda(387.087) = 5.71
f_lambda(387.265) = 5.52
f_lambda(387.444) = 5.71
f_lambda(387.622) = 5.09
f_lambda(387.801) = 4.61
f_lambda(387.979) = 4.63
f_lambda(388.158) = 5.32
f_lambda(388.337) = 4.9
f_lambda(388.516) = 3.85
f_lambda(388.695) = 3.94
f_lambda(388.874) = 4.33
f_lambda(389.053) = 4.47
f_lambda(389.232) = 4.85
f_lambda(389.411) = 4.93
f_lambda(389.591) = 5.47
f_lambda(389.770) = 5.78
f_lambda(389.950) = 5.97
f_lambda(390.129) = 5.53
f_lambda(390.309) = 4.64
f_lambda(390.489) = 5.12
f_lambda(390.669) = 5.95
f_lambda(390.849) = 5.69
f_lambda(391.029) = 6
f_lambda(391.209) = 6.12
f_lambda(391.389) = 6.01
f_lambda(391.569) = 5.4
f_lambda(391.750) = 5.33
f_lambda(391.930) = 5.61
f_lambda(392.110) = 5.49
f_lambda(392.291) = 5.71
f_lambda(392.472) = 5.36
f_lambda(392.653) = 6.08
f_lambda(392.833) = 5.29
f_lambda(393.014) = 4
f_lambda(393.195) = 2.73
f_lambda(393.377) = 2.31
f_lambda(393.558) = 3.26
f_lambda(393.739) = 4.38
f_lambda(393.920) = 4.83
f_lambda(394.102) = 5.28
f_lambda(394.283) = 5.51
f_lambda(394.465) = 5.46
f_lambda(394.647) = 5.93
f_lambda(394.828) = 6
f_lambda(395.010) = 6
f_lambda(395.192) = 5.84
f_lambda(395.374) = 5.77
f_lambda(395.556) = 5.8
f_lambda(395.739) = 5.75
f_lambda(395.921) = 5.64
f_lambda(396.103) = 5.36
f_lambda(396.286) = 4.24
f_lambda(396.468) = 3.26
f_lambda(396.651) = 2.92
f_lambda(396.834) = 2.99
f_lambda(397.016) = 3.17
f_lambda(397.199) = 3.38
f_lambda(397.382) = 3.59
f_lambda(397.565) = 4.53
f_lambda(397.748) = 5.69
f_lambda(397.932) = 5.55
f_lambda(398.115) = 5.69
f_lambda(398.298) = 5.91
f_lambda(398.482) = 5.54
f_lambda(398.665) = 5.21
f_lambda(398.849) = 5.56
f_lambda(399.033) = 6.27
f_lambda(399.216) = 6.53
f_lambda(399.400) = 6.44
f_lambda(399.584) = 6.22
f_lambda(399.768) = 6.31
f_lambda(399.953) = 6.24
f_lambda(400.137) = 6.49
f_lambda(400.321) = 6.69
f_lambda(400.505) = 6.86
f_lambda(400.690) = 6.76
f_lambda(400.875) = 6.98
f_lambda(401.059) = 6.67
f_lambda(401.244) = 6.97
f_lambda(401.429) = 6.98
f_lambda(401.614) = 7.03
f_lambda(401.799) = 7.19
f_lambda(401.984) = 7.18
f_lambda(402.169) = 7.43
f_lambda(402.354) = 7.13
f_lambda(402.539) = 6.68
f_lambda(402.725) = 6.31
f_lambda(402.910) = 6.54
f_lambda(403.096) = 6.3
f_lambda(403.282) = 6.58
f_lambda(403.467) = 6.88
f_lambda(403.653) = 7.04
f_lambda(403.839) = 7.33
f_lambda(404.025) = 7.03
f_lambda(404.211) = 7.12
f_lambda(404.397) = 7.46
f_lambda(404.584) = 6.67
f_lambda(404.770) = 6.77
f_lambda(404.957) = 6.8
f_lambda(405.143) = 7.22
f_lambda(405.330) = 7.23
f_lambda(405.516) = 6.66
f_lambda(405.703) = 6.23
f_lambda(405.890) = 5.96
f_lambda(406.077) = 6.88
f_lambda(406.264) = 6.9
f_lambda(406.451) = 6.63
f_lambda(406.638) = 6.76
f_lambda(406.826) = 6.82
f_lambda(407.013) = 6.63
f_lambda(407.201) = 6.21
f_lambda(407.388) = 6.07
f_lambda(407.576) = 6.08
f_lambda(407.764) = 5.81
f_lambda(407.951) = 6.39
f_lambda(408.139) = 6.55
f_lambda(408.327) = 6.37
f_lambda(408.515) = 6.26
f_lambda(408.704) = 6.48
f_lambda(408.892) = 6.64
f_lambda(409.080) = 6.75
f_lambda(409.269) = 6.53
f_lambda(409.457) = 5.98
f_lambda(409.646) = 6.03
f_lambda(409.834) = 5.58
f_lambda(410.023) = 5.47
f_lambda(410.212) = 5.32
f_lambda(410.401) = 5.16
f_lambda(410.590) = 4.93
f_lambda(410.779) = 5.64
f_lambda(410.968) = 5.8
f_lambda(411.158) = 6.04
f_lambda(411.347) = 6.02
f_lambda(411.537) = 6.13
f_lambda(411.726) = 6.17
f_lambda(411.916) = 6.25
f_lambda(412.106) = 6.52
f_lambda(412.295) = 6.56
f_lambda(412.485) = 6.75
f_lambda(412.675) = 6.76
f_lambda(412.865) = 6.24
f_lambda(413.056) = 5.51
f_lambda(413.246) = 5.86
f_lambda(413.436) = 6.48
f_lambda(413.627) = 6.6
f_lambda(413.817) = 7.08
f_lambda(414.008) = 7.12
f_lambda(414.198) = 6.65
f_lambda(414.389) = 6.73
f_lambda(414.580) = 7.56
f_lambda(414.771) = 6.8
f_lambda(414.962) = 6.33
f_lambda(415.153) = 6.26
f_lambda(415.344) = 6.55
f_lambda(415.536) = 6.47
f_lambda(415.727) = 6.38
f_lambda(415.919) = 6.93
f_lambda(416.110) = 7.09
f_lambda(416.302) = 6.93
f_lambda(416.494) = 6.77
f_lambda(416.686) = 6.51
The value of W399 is 1.35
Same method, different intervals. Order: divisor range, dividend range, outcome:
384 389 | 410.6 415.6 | 1.39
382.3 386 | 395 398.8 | 1.08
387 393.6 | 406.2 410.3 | 1.36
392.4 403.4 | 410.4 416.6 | 1.24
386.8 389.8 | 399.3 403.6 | 1.44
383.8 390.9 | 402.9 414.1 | 1.36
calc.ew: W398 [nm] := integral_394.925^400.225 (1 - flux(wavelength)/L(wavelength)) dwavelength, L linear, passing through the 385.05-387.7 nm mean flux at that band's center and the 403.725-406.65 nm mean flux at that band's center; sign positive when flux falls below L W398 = 0.978 nm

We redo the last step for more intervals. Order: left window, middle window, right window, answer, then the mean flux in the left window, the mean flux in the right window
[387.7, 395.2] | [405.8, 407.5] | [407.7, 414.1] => -0.17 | 5.09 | 6.17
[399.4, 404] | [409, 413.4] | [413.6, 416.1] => 0.49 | 6.78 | 6.75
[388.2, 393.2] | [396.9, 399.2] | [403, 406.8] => 0.39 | 5.21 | 6.82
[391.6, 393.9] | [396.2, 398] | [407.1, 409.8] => 0.42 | 4.65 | 6.28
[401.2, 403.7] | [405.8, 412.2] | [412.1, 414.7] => 0.52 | 6.87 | 6.61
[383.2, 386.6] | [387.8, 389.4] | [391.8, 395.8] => 0.17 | 5.11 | 5.11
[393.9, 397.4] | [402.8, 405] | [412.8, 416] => -0.50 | 4.86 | 6.56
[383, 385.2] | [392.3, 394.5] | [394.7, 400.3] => 0.21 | 4.45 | 5.29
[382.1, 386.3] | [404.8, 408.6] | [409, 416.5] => -0.33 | 4.87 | 6.31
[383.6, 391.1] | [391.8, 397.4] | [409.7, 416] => 0.77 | 5.23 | 6.26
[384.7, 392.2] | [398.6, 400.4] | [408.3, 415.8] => -0.12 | 5.4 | 6.27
